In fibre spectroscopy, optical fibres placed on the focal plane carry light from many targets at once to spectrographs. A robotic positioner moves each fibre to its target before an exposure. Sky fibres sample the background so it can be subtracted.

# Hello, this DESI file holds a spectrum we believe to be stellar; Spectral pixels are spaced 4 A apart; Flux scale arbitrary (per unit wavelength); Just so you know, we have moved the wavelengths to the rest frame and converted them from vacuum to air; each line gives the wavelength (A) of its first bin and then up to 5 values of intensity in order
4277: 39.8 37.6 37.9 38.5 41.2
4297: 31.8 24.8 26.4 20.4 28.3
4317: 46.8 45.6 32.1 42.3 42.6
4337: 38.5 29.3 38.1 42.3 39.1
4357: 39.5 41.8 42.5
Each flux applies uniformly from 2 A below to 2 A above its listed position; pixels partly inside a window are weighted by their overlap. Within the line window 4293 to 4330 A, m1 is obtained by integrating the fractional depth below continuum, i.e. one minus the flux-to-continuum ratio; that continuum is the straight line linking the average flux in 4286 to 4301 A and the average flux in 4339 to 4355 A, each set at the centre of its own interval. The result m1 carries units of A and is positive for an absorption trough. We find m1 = 2.9 A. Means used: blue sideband 35.6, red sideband 37.2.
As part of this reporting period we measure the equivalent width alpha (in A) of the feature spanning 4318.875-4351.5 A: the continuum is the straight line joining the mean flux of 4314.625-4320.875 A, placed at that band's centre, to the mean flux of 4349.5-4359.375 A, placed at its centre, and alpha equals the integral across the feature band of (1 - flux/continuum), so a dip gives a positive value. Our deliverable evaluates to 2.9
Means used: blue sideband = 45.3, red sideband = 39.9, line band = 38.9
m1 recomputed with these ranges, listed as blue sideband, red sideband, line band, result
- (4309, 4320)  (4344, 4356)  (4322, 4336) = -0.87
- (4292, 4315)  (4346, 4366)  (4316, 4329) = -3.38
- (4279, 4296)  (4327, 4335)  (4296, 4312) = 5.72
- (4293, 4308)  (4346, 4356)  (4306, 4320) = -0.17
